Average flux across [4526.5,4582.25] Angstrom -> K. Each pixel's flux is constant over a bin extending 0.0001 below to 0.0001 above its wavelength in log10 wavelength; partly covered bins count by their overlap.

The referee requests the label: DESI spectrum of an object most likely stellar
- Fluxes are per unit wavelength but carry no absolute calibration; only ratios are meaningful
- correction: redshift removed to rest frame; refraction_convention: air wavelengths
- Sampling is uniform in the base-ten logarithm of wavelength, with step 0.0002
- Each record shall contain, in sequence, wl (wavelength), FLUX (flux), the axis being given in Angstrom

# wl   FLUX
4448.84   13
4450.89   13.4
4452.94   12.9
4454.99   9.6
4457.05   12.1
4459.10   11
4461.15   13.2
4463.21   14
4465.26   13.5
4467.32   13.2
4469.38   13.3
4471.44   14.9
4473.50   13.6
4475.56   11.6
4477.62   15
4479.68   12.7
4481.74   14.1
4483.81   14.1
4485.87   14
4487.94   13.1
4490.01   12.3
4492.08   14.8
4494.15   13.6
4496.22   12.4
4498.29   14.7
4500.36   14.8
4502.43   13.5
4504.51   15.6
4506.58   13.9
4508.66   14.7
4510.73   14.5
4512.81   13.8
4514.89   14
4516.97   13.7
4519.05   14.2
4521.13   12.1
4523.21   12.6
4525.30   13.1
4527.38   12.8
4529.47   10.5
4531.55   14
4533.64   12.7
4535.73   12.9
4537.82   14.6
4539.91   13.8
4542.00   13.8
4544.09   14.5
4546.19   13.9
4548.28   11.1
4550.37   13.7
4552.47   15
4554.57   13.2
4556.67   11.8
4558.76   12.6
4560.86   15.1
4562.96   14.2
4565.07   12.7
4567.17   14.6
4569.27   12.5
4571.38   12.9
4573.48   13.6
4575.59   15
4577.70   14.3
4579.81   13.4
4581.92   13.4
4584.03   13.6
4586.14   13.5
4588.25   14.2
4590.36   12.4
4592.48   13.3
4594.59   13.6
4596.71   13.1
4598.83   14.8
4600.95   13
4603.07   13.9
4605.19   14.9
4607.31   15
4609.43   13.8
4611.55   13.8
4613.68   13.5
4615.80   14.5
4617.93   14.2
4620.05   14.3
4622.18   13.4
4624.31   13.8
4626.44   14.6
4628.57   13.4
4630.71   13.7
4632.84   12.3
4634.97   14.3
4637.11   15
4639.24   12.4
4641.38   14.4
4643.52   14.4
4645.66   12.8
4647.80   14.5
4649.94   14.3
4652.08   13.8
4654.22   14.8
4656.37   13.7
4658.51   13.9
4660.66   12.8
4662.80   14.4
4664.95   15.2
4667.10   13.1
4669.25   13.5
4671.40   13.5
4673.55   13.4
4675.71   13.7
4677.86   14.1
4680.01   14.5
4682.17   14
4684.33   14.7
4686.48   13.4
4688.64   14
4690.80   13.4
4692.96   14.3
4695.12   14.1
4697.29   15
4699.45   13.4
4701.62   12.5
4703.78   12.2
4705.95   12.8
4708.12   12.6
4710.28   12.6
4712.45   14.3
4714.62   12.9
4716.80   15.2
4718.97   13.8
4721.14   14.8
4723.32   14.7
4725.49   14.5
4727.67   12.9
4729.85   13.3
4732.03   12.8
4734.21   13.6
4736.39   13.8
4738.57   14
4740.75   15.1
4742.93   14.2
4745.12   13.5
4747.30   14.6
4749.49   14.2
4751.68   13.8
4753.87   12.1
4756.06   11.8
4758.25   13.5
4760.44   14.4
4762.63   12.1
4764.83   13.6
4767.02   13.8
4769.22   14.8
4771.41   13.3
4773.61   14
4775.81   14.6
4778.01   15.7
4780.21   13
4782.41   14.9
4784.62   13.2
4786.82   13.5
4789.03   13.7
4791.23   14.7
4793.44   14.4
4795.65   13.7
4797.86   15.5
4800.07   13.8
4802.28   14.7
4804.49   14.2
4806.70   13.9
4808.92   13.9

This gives 13.4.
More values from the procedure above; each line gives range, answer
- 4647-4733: 13.8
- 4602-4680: 13.9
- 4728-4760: 13.6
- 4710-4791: 13.8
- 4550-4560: 13.3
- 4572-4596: 13.6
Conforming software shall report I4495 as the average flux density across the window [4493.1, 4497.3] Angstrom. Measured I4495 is 13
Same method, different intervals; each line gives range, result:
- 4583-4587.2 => 13.6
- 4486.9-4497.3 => 13.2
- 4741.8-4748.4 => 14.1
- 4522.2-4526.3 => 12.8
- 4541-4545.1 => 14.2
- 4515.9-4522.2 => 13.3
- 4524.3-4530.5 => 12.1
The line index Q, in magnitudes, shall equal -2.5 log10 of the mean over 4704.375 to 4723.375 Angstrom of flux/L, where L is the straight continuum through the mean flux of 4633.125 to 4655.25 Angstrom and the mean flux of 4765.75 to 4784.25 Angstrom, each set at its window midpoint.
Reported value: 0.04 mag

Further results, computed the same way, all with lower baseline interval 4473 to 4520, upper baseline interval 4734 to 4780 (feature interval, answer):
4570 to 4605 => 0.016 mag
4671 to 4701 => -0.009 mag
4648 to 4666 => -0.023 mag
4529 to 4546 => 0.030 mag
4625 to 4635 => 0.019 mag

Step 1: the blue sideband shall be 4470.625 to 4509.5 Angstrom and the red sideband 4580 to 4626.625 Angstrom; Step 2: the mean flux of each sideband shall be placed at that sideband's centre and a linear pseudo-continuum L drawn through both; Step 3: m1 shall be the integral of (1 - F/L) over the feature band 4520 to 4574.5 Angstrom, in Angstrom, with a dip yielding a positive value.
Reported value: 2.3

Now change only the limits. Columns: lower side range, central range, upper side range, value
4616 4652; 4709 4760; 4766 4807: 1.2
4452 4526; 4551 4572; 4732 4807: 0.2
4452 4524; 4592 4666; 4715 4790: -1.5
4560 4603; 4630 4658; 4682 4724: -0.4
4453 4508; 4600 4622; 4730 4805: -0.7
